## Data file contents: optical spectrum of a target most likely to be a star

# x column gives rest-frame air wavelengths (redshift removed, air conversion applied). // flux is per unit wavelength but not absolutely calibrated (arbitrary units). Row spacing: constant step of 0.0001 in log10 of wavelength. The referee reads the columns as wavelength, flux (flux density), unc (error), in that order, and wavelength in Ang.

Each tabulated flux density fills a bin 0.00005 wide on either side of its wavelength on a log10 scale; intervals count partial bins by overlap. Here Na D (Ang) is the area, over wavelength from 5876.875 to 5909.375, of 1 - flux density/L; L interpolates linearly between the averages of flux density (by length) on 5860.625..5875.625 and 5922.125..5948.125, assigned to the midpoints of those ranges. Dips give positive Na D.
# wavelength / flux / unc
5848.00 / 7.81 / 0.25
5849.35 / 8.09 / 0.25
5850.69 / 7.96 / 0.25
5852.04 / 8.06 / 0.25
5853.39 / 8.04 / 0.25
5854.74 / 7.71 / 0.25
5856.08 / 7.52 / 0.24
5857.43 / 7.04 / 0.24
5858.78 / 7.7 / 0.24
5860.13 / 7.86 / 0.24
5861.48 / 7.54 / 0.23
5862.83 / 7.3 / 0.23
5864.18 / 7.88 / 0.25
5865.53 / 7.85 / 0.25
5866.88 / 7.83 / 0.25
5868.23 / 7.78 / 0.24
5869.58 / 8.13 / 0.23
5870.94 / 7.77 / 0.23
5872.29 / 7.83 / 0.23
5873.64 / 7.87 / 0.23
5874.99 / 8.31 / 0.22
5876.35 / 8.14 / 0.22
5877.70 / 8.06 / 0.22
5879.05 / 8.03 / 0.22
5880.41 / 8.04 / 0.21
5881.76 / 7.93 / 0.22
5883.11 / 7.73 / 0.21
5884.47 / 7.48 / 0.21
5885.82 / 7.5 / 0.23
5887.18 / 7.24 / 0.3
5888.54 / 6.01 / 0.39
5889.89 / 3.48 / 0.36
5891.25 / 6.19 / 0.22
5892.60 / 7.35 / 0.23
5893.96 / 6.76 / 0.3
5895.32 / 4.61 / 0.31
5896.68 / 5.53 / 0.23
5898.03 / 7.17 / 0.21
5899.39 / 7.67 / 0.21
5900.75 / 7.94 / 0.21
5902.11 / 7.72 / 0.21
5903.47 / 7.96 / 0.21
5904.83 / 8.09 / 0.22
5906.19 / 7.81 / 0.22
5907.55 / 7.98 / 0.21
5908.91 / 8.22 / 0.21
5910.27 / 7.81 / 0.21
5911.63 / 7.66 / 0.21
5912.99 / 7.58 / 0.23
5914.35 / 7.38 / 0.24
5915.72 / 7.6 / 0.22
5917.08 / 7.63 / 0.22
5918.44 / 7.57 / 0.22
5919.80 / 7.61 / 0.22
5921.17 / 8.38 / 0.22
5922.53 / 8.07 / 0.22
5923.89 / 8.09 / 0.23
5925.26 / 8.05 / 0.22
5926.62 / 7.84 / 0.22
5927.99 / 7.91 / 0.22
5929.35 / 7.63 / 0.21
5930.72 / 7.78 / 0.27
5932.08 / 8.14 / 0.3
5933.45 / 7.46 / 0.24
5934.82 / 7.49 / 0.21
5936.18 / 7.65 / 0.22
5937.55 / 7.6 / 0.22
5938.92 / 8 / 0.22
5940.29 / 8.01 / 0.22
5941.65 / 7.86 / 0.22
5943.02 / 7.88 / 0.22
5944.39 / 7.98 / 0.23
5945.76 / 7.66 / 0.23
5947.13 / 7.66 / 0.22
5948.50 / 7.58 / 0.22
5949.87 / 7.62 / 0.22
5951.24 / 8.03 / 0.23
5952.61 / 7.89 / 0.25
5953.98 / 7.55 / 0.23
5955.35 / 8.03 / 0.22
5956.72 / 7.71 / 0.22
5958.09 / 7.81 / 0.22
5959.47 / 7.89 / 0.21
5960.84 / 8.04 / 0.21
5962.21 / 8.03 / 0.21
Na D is 2.7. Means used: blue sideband 7.83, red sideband 7.82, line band 7.19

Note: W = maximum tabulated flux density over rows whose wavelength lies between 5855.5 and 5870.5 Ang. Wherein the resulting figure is 8.13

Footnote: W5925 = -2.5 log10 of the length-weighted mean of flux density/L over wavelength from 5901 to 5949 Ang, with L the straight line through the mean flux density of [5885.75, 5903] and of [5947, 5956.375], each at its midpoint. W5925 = -0.09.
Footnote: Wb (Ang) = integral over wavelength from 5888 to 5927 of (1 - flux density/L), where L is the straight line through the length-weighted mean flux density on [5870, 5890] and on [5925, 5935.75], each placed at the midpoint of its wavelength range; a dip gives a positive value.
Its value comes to 1.90 Ang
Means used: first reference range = 7.55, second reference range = 7.78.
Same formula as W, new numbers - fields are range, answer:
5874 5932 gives 8.38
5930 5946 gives 8.14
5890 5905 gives 8.09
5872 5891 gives 8.31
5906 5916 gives 8.22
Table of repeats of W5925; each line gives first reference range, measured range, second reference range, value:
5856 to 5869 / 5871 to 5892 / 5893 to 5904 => -0.01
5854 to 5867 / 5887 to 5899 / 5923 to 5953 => 0.27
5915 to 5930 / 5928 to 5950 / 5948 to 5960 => 0.01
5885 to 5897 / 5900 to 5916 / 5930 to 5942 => -0.16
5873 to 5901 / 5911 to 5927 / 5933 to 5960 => -0.05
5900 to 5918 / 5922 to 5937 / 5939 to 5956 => 0.00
